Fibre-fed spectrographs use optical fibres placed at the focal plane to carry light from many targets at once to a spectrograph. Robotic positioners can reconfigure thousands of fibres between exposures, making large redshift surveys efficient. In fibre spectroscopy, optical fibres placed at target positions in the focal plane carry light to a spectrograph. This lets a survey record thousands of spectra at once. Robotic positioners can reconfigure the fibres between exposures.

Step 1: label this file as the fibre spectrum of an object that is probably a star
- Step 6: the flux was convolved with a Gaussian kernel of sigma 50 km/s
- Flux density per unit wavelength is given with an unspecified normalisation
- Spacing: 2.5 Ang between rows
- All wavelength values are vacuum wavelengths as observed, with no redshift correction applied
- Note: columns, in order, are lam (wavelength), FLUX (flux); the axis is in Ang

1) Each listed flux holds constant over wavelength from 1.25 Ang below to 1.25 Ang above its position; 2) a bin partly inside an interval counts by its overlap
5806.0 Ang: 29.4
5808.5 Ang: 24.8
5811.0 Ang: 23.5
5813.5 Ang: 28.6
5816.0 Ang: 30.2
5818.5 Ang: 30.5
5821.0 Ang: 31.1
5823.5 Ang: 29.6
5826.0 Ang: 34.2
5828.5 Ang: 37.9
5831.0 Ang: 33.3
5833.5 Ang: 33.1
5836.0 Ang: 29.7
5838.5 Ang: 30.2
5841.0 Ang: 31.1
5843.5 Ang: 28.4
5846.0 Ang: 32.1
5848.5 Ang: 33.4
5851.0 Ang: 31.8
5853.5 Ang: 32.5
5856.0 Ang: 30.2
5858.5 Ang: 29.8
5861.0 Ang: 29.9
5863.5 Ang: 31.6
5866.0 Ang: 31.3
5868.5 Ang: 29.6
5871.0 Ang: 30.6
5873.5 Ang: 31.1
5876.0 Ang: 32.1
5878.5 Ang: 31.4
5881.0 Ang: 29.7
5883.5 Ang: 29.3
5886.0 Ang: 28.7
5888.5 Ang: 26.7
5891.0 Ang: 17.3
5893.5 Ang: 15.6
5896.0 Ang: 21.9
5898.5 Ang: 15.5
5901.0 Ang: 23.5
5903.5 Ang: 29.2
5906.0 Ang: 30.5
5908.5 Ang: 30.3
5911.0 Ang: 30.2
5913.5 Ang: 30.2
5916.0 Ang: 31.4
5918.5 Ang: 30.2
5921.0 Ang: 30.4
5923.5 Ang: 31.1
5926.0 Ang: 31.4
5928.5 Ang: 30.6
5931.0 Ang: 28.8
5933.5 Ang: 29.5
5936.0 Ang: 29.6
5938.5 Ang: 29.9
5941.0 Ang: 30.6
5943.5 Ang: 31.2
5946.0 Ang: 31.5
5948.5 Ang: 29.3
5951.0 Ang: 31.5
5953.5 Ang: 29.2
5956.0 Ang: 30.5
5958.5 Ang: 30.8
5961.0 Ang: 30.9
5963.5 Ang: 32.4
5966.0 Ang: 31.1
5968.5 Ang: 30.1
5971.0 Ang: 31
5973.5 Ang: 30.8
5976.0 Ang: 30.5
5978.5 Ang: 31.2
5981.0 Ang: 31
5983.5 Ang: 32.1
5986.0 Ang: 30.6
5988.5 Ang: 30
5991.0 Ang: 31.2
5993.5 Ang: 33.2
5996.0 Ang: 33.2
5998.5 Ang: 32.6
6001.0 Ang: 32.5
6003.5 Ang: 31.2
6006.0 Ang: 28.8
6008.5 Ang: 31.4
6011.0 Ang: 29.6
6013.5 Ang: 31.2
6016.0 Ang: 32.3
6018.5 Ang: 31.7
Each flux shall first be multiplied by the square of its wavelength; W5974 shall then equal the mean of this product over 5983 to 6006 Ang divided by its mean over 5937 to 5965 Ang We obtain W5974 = 1.05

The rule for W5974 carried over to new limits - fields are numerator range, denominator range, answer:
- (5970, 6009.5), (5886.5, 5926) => 1.22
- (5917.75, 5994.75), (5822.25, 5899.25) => 1.08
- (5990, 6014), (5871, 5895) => 1.21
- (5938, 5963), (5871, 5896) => 1.17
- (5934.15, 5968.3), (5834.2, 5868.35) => 1.02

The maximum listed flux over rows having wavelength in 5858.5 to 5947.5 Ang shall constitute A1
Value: 32.1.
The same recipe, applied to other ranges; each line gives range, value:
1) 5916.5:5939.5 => 31.4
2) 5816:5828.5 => 37.9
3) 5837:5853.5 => 33.4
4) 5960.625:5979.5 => 32.4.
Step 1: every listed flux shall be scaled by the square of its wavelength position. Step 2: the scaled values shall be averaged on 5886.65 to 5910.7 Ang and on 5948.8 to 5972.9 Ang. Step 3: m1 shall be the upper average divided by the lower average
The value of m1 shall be 1.32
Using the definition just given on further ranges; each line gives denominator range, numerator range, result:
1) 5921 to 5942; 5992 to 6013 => 1.07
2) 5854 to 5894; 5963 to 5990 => 1.11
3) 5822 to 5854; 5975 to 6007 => 1.03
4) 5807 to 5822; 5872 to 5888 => 1.10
